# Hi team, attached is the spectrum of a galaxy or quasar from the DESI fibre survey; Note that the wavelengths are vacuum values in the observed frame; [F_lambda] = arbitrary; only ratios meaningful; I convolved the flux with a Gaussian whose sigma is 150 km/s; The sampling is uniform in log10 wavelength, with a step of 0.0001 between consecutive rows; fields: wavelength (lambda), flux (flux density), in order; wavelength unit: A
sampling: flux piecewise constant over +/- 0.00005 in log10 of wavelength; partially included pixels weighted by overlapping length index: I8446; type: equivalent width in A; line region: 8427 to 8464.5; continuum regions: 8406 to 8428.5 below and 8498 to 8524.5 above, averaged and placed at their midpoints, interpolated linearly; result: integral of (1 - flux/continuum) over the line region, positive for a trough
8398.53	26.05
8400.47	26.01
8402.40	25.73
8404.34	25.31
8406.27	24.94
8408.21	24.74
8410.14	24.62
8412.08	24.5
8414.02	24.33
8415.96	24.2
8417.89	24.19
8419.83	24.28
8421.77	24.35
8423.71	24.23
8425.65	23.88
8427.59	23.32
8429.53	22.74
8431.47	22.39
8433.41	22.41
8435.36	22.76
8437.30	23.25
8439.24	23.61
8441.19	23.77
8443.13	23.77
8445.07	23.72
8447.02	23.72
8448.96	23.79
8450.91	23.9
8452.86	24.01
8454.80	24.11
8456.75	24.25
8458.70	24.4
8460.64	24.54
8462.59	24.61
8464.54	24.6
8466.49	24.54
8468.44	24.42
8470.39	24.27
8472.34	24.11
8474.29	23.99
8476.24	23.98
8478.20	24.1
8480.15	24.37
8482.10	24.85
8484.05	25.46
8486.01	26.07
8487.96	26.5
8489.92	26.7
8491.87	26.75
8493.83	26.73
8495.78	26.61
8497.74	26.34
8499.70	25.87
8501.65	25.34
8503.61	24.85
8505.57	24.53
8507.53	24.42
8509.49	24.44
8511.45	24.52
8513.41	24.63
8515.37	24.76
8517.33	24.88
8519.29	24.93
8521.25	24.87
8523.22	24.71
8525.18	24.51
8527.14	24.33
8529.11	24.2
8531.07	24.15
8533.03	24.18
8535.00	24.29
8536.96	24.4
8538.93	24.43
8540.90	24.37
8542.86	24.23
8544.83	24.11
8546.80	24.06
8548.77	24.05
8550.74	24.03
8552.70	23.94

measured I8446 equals 1.2 A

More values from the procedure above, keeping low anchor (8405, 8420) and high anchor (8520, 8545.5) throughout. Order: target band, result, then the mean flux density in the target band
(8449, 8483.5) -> 0.2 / 24.3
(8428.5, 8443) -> 0.9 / 23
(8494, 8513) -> -0.7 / 25.3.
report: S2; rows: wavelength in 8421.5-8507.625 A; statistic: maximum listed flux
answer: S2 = 26.75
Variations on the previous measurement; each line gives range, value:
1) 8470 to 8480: 24.27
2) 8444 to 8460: 24.4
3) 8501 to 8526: 25.34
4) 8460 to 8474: 24.61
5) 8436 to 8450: 23.79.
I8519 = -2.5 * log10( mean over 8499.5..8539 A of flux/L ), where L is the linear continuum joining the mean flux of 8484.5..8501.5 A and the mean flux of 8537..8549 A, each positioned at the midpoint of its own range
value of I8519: 0.03 mag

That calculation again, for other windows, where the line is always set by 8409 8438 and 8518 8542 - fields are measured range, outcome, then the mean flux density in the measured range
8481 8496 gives -0.09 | 26.2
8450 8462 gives -0.01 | 24.2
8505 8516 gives -0.01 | 24.5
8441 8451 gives 0.00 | 23.8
